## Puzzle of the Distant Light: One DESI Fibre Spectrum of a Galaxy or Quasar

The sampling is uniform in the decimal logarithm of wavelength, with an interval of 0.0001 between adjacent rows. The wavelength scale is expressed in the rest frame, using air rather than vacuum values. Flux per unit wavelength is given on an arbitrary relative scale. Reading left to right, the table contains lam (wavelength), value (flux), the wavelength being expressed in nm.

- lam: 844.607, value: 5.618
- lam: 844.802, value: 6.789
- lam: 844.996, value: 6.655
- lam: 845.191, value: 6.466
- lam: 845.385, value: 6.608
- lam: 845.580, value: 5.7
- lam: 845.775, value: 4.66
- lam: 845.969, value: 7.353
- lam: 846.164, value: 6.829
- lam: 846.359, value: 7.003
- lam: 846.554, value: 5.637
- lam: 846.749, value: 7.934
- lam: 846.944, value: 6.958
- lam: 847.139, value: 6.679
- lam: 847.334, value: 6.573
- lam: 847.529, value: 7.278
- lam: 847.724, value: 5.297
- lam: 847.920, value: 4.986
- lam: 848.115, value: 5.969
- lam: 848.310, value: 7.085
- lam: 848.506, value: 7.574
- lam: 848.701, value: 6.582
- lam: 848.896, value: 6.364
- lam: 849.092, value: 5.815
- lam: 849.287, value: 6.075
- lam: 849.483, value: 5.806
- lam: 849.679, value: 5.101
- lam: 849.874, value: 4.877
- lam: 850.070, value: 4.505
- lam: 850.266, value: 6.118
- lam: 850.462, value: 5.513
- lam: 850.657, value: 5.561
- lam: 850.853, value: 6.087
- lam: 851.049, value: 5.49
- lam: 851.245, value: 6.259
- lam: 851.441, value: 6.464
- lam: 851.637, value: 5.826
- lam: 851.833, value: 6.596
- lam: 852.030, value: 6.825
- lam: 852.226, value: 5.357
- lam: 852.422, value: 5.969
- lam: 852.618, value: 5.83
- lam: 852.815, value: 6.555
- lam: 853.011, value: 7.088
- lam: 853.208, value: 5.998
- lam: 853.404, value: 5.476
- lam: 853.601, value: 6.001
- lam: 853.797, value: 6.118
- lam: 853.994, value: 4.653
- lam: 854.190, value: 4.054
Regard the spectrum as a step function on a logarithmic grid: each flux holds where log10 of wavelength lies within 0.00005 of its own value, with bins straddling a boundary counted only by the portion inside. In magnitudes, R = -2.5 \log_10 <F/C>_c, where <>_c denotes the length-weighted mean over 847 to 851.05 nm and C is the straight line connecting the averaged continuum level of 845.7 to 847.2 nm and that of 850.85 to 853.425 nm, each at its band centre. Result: 0.078 mag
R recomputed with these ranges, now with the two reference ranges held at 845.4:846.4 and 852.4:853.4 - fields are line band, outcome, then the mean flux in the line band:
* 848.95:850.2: 0.16 mag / 5.41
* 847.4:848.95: -0.02 mag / 6.4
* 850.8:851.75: 0.04 mag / 6.03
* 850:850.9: 0.13 mag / 5.56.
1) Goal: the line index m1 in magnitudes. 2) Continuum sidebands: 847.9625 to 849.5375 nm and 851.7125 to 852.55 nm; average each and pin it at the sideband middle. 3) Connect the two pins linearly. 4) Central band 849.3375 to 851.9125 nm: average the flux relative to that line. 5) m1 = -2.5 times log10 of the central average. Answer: 0.10 mag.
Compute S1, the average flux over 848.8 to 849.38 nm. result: 6.08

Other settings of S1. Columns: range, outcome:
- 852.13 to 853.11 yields 6.16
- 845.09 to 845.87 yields 5.86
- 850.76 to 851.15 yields 5.79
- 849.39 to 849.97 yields 5.26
